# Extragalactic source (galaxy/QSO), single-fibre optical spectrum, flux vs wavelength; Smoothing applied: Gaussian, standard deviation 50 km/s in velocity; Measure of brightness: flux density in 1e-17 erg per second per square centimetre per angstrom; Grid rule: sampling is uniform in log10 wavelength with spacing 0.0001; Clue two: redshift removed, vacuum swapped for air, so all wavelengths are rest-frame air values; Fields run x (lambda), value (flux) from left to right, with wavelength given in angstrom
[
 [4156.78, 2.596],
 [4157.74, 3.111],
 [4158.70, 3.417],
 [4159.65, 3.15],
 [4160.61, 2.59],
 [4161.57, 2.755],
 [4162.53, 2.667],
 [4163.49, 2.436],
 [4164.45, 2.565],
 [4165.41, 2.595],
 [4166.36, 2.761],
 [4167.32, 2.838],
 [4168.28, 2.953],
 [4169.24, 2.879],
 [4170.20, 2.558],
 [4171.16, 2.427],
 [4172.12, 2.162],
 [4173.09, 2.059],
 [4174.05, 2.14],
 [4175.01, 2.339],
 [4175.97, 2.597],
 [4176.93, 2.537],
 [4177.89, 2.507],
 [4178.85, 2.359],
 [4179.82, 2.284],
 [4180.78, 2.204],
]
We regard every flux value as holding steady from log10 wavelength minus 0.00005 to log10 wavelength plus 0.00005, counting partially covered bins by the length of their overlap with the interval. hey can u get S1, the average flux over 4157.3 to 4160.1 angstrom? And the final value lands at 3.23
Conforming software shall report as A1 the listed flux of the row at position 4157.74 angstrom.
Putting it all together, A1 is 3.111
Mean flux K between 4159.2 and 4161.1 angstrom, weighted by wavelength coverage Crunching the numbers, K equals 2.86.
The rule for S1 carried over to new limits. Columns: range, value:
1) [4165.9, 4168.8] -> 2.85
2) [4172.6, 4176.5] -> 2.28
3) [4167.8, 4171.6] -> 2.71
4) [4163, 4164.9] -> 2.5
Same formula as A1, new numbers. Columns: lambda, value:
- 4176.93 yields 2.537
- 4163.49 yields 2.436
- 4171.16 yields 2.427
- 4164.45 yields 2.565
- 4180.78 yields 2.204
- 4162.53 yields 2.667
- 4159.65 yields 3.15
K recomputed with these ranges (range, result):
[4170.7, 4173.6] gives 2.21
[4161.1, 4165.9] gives 2.61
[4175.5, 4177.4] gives 2.57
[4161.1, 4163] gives 2.71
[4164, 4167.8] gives 2.7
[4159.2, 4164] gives 2.71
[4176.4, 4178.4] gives 2.53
